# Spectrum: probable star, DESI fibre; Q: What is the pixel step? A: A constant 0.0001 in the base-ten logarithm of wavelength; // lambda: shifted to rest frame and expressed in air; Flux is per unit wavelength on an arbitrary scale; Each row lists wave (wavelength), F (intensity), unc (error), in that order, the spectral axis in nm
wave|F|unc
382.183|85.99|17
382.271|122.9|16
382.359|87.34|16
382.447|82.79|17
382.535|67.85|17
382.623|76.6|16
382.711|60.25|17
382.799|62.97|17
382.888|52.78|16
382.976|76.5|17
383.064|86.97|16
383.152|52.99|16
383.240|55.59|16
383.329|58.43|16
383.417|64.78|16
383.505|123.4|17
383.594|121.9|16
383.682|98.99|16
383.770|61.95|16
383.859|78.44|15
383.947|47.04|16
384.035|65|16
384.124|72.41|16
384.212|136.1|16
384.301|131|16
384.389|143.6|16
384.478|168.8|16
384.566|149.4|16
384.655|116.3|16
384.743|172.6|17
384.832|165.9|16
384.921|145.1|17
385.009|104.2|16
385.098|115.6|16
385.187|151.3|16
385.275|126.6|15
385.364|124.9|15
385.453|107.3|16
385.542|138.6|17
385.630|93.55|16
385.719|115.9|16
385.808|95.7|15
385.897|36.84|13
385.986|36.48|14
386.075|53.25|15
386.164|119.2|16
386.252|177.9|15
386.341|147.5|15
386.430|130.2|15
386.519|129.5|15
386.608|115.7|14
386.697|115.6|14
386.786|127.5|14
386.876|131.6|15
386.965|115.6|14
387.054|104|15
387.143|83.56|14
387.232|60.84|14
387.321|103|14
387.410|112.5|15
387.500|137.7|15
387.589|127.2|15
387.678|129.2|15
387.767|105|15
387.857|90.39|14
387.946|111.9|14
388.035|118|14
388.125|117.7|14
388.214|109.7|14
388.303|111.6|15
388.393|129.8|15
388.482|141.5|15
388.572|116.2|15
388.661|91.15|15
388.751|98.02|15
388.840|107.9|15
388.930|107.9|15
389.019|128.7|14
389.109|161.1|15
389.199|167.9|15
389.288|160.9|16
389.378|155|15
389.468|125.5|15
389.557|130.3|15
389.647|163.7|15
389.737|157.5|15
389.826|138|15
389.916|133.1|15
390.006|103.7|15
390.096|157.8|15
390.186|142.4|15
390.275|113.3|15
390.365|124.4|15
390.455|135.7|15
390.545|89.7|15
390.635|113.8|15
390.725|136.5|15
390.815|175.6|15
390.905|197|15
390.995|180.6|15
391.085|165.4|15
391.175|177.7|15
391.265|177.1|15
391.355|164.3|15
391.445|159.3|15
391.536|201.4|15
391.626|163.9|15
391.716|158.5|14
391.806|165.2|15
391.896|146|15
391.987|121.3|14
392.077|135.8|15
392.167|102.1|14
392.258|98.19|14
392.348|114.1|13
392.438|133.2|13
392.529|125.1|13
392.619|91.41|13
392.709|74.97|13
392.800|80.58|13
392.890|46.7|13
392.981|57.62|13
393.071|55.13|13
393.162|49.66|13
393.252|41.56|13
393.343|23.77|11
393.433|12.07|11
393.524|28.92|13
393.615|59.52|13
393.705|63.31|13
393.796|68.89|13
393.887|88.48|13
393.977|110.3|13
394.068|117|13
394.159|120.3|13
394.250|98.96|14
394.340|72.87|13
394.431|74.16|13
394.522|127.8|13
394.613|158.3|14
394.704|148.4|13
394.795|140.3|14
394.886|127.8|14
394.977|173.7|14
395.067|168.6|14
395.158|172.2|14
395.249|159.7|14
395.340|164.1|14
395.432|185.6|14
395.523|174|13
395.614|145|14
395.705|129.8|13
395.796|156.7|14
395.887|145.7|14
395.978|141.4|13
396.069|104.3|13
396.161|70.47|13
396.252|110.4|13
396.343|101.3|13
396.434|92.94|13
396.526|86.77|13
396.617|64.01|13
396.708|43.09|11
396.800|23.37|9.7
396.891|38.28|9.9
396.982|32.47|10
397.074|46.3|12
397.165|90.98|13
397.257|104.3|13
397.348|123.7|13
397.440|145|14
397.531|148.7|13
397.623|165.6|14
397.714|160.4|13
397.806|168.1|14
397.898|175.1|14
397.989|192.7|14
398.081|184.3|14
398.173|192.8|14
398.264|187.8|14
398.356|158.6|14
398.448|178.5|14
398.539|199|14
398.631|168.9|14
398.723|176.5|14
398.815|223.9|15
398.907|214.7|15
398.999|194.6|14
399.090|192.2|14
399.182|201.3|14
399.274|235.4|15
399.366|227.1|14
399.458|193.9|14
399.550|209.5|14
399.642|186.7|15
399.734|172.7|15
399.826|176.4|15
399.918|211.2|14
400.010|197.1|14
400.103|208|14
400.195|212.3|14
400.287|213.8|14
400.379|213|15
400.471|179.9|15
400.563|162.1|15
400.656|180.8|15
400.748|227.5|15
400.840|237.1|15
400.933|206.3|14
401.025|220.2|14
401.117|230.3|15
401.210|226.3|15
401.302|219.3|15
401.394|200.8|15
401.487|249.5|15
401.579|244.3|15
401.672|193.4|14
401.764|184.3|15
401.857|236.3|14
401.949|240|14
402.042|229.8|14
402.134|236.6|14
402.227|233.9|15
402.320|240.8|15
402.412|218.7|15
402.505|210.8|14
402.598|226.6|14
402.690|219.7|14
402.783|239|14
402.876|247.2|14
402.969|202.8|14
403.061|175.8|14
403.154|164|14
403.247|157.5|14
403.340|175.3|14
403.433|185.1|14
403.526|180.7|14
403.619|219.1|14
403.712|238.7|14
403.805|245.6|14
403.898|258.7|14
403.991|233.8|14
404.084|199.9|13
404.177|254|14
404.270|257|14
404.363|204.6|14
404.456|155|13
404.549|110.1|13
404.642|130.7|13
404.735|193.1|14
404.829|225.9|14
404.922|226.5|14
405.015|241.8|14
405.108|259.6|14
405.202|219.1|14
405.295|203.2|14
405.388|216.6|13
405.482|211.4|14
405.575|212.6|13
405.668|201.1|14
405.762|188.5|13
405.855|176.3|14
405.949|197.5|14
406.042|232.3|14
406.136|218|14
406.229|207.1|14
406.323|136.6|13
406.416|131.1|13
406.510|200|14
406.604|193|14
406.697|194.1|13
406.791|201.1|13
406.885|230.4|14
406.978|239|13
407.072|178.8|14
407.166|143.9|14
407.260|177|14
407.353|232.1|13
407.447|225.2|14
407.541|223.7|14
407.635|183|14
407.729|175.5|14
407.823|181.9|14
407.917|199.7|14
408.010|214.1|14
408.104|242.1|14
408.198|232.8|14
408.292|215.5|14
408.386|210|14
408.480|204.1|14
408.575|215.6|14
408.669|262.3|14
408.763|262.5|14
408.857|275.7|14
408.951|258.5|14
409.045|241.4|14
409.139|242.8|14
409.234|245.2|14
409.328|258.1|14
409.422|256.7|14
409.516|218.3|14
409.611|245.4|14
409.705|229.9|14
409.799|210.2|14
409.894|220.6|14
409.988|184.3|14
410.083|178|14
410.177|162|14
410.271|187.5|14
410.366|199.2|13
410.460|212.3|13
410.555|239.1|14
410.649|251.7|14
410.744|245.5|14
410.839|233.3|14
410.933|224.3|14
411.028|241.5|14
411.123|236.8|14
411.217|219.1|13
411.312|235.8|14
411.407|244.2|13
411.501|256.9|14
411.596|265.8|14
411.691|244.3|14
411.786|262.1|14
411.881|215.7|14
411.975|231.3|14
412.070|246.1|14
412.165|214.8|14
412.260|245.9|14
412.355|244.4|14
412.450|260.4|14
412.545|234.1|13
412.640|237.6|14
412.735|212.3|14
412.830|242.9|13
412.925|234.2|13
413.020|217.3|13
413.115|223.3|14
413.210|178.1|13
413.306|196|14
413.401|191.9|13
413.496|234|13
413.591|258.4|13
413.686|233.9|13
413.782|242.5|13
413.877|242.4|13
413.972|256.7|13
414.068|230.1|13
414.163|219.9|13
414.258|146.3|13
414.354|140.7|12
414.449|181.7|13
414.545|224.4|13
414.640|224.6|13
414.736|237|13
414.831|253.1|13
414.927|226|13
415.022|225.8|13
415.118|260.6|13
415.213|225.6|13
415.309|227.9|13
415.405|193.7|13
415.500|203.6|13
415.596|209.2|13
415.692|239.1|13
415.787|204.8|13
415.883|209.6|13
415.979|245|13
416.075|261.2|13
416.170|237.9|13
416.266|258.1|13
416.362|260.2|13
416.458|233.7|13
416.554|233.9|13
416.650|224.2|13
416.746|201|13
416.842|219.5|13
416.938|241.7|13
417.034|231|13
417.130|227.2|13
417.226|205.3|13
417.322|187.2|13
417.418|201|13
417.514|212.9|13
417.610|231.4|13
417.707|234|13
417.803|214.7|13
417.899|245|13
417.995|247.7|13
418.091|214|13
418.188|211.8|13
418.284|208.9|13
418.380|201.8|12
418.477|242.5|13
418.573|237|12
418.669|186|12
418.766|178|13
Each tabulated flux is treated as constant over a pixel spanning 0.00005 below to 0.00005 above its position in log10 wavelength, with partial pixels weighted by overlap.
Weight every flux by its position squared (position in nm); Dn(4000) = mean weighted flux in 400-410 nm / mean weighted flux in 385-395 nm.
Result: 1.96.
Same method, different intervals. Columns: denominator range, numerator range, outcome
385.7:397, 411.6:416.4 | 2.18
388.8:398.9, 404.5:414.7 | 1.86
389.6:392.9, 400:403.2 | 1.65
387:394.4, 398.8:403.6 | 1.89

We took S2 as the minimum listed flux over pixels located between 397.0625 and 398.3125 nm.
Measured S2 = 46.3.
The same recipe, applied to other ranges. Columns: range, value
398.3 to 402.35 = 158.6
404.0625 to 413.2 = 110.1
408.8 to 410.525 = 162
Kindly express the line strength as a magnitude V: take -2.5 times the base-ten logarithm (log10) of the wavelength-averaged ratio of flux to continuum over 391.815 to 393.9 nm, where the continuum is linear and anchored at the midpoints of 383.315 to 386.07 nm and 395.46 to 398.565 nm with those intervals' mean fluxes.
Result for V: 0.433 mag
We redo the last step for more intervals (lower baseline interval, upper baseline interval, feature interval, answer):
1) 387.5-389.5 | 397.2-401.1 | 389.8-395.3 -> 0.23 mag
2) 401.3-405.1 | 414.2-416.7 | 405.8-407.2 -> 0.12 mag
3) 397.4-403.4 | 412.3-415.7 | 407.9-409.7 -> -0.11 mag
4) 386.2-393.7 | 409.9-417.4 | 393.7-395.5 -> 0.10 mag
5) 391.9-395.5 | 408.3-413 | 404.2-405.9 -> -0.07 mag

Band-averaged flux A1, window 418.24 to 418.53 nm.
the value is 218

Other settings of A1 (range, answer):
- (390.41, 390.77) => 119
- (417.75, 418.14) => 230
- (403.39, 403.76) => 206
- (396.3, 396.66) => 86.3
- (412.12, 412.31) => 231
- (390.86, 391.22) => 180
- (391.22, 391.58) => 175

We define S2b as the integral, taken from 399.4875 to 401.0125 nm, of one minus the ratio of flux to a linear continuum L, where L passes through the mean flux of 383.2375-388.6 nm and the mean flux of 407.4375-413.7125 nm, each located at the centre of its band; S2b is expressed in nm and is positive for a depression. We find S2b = -0.18 nm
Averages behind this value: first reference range 112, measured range 200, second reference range 227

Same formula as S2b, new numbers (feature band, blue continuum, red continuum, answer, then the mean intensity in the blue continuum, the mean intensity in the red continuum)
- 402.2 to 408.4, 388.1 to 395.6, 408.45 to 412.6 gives -0.11 nm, 124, 233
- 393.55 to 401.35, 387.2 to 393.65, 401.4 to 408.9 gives 0.59 nm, 120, 210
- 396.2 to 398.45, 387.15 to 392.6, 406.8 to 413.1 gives 0.66 nm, 133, 226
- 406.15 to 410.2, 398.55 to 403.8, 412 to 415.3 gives 0.09 nm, 209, 225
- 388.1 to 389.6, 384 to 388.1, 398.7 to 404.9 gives 0.07 nm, 117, 209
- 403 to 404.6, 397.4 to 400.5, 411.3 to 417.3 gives 0.01 nm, 190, 228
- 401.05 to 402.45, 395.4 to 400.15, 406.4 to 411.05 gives -0.40 nm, 151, 217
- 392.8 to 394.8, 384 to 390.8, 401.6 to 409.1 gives 0.98 nm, 122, 210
